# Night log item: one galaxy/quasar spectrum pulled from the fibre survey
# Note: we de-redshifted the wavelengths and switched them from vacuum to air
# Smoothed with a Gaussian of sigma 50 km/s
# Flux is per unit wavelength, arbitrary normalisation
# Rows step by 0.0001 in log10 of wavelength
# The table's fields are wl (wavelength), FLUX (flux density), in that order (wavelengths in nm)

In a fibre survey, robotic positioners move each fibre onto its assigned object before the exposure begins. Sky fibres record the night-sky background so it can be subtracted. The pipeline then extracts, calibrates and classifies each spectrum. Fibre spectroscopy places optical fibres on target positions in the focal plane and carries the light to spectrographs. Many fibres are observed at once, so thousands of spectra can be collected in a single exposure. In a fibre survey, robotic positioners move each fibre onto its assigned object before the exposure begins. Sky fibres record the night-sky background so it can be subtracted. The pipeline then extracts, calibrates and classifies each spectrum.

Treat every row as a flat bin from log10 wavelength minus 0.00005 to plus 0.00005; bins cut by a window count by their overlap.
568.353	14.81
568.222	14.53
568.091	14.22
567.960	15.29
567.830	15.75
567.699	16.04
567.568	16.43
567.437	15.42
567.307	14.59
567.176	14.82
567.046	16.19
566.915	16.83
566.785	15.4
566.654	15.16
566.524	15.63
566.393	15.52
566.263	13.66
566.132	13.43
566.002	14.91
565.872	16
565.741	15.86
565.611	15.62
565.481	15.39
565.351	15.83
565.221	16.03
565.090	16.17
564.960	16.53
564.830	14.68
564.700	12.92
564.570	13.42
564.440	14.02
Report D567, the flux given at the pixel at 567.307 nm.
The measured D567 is 14.59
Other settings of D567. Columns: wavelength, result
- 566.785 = 15.4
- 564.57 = 13.42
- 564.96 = 16.53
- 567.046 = 16.19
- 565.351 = 15.83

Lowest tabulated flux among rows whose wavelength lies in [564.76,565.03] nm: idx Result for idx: 14.68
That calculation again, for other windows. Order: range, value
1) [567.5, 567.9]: 15.75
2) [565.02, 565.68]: 15.39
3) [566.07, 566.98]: 13.43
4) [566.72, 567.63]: 14.59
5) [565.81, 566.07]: 14.91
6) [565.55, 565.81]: 15.62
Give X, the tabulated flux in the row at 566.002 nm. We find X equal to 14.91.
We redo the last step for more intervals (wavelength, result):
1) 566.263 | 13.66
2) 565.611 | 15.62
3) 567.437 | 15.42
